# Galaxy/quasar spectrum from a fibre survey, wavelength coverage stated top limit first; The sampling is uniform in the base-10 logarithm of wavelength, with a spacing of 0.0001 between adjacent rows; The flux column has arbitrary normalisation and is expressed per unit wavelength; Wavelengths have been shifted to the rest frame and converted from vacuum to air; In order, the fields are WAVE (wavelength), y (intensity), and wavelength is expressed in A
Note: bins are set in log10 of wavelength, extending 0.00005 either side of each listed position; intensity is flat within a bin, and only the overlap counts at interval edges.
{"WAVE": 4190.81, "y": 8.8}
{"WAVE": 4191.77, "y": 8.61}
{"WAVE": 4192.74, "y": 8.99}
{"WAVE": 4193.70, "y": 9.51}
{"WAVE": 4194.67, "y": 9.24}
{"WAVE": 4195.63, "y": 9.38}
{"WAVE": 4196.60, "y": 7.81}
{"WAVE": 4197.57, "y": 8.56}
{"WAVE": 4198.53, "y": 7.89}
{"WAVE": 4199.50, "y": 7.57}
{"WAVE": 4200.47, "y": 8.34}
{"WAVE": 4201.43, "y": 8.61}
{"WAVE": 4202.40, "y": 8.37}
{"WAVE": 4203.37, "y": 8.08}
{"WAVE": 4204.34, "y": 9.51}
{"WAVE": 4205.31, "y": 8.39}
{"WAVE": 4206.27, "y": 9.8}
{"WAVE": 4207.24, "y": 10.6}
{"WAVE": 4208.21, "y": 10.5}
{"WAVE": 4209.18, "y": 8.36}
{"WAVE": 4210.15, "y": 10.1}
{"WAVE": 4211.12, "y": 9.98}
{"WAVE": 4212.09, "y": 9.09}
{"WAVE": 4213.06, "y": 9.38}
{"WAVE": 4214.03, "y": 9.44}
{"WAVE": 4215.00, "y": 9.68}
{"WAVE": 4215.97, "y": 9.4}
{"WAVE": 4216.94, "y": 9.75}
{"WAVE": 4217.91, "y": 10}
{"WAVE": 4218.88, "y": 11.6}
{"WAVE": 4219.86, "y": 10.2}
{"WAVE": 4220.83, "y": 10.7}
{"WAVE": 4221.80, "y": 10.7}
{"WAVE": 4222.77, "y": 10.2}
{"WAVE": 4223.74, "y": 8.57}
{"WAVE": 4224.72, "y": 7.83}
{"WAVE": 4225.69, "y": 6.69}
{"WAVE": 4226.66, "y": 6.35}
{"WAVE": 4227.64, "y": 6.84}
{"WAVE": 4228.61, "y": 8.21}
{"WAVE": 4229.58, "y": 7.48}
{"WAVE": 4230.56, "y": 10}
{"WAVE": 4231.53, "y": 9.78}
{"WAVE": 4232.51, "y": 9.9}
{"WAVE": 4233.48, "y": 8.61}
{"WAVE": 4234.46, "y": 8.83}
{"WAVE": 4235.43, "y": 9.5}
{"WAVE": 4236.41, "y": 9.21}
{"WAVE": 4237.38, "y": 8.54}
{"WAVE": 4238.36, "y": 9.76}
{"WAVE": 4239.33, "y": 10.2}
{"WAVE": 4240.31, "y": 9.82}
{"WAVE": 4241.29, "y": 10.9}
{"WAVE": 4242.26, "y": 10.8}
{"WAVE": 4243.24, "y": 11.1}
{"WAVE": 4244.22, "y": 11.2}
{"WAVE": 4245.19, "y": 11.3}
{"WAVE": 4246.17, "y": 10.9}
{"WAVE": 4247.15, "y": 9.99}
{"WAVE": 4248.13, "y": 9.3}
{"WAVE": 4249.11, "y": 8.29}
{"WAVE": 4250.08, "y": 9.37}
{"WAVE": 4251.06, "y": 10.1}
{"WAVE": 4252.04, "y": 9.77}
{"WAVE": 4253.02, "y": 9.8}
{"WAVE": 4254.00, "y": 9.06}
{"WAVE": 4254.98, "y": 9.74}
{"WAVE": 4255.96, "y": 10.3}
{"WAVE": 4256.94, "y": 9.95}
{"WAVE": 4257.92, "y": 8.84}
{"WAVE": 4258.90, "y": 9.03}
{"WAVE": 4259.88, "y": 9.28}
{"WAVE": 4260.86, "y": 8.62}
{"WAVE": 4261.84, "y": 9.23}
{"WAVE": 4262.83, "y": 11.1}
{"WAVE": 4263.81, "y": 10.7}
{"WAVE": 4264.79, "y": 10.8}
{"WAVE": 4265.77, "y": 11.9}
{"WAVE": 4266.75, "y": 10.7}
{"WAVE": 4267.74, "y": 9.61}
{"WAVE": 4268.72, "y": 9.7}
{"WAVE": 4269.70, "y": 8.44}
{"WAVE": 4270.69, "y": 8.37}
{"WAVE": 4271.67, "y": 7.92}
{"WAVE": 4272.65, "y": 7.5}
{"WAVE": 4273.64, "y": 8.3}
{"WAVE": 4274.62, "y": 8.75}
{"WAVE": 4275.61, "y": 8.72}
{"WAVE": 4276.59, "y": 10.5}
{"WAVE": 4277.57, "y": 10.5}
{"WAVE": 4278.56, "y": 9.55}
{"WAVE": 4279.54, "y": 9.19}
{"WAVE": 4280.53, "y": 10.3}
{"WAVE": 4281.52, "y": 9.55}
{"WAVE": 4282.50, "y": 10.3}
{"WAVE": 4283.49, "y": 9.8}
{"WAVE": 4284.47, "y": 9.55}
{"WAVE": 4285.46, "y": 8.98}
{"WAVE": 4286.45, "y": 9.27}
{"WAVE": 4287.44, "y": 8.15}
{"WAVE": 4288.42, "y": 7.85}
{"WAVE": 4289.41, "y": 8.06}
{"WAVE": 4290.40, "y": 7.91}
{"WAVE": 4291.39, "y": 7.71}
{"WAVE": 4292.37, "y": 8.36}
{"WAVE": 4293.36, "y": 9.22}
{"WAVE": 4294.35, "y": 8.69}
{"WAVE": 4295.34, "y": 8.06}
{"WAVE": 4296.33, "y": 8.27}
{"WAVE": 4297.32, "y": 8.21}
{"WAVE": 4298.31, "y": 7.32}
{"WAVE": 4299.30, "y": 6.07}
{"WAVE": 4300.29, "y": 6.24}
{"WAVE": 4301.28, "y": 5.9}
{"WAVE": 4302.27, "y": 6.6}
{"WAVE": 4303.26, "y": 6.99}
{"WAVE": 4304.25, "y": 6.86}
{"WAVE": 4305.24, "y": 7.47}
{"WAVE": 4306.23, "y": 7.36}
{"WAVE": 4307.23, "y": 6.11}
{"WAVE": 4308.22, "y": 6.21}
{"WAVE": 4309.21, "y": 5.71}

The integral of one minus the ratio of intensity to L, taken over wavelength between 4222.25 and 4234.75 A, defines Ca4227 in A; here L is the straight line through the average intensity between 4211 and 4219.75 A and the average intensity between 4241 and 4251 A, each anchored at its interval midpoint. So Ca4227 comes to 2.0 A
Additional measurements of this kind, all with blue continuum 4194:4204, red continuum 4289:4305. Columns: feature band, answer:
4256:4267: -3.03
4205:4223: -3.52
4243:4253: -2.66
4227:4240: -1.40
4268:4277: -1.10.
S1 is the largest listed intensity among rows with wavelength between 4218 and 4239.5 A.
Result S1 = 11.6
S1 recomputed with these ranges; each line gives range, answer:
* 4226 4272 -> 11.9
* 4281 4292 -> 10.3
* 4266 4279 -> 10.7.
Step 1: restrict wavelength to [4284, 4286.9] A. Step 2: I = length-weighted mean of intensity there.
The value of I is 9.24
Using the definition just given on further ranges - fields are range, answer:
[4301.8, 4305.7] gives 6.98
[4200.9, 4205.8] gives 8.61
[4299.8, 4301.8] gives 6.08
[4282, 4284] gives 10.1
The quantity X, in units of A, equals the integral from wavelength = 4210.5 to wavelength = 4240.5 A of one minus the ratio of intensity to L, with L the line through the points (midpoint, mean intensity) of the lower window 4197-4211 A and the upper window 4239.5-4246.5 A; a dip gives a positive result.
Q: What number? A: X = 2.16 A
